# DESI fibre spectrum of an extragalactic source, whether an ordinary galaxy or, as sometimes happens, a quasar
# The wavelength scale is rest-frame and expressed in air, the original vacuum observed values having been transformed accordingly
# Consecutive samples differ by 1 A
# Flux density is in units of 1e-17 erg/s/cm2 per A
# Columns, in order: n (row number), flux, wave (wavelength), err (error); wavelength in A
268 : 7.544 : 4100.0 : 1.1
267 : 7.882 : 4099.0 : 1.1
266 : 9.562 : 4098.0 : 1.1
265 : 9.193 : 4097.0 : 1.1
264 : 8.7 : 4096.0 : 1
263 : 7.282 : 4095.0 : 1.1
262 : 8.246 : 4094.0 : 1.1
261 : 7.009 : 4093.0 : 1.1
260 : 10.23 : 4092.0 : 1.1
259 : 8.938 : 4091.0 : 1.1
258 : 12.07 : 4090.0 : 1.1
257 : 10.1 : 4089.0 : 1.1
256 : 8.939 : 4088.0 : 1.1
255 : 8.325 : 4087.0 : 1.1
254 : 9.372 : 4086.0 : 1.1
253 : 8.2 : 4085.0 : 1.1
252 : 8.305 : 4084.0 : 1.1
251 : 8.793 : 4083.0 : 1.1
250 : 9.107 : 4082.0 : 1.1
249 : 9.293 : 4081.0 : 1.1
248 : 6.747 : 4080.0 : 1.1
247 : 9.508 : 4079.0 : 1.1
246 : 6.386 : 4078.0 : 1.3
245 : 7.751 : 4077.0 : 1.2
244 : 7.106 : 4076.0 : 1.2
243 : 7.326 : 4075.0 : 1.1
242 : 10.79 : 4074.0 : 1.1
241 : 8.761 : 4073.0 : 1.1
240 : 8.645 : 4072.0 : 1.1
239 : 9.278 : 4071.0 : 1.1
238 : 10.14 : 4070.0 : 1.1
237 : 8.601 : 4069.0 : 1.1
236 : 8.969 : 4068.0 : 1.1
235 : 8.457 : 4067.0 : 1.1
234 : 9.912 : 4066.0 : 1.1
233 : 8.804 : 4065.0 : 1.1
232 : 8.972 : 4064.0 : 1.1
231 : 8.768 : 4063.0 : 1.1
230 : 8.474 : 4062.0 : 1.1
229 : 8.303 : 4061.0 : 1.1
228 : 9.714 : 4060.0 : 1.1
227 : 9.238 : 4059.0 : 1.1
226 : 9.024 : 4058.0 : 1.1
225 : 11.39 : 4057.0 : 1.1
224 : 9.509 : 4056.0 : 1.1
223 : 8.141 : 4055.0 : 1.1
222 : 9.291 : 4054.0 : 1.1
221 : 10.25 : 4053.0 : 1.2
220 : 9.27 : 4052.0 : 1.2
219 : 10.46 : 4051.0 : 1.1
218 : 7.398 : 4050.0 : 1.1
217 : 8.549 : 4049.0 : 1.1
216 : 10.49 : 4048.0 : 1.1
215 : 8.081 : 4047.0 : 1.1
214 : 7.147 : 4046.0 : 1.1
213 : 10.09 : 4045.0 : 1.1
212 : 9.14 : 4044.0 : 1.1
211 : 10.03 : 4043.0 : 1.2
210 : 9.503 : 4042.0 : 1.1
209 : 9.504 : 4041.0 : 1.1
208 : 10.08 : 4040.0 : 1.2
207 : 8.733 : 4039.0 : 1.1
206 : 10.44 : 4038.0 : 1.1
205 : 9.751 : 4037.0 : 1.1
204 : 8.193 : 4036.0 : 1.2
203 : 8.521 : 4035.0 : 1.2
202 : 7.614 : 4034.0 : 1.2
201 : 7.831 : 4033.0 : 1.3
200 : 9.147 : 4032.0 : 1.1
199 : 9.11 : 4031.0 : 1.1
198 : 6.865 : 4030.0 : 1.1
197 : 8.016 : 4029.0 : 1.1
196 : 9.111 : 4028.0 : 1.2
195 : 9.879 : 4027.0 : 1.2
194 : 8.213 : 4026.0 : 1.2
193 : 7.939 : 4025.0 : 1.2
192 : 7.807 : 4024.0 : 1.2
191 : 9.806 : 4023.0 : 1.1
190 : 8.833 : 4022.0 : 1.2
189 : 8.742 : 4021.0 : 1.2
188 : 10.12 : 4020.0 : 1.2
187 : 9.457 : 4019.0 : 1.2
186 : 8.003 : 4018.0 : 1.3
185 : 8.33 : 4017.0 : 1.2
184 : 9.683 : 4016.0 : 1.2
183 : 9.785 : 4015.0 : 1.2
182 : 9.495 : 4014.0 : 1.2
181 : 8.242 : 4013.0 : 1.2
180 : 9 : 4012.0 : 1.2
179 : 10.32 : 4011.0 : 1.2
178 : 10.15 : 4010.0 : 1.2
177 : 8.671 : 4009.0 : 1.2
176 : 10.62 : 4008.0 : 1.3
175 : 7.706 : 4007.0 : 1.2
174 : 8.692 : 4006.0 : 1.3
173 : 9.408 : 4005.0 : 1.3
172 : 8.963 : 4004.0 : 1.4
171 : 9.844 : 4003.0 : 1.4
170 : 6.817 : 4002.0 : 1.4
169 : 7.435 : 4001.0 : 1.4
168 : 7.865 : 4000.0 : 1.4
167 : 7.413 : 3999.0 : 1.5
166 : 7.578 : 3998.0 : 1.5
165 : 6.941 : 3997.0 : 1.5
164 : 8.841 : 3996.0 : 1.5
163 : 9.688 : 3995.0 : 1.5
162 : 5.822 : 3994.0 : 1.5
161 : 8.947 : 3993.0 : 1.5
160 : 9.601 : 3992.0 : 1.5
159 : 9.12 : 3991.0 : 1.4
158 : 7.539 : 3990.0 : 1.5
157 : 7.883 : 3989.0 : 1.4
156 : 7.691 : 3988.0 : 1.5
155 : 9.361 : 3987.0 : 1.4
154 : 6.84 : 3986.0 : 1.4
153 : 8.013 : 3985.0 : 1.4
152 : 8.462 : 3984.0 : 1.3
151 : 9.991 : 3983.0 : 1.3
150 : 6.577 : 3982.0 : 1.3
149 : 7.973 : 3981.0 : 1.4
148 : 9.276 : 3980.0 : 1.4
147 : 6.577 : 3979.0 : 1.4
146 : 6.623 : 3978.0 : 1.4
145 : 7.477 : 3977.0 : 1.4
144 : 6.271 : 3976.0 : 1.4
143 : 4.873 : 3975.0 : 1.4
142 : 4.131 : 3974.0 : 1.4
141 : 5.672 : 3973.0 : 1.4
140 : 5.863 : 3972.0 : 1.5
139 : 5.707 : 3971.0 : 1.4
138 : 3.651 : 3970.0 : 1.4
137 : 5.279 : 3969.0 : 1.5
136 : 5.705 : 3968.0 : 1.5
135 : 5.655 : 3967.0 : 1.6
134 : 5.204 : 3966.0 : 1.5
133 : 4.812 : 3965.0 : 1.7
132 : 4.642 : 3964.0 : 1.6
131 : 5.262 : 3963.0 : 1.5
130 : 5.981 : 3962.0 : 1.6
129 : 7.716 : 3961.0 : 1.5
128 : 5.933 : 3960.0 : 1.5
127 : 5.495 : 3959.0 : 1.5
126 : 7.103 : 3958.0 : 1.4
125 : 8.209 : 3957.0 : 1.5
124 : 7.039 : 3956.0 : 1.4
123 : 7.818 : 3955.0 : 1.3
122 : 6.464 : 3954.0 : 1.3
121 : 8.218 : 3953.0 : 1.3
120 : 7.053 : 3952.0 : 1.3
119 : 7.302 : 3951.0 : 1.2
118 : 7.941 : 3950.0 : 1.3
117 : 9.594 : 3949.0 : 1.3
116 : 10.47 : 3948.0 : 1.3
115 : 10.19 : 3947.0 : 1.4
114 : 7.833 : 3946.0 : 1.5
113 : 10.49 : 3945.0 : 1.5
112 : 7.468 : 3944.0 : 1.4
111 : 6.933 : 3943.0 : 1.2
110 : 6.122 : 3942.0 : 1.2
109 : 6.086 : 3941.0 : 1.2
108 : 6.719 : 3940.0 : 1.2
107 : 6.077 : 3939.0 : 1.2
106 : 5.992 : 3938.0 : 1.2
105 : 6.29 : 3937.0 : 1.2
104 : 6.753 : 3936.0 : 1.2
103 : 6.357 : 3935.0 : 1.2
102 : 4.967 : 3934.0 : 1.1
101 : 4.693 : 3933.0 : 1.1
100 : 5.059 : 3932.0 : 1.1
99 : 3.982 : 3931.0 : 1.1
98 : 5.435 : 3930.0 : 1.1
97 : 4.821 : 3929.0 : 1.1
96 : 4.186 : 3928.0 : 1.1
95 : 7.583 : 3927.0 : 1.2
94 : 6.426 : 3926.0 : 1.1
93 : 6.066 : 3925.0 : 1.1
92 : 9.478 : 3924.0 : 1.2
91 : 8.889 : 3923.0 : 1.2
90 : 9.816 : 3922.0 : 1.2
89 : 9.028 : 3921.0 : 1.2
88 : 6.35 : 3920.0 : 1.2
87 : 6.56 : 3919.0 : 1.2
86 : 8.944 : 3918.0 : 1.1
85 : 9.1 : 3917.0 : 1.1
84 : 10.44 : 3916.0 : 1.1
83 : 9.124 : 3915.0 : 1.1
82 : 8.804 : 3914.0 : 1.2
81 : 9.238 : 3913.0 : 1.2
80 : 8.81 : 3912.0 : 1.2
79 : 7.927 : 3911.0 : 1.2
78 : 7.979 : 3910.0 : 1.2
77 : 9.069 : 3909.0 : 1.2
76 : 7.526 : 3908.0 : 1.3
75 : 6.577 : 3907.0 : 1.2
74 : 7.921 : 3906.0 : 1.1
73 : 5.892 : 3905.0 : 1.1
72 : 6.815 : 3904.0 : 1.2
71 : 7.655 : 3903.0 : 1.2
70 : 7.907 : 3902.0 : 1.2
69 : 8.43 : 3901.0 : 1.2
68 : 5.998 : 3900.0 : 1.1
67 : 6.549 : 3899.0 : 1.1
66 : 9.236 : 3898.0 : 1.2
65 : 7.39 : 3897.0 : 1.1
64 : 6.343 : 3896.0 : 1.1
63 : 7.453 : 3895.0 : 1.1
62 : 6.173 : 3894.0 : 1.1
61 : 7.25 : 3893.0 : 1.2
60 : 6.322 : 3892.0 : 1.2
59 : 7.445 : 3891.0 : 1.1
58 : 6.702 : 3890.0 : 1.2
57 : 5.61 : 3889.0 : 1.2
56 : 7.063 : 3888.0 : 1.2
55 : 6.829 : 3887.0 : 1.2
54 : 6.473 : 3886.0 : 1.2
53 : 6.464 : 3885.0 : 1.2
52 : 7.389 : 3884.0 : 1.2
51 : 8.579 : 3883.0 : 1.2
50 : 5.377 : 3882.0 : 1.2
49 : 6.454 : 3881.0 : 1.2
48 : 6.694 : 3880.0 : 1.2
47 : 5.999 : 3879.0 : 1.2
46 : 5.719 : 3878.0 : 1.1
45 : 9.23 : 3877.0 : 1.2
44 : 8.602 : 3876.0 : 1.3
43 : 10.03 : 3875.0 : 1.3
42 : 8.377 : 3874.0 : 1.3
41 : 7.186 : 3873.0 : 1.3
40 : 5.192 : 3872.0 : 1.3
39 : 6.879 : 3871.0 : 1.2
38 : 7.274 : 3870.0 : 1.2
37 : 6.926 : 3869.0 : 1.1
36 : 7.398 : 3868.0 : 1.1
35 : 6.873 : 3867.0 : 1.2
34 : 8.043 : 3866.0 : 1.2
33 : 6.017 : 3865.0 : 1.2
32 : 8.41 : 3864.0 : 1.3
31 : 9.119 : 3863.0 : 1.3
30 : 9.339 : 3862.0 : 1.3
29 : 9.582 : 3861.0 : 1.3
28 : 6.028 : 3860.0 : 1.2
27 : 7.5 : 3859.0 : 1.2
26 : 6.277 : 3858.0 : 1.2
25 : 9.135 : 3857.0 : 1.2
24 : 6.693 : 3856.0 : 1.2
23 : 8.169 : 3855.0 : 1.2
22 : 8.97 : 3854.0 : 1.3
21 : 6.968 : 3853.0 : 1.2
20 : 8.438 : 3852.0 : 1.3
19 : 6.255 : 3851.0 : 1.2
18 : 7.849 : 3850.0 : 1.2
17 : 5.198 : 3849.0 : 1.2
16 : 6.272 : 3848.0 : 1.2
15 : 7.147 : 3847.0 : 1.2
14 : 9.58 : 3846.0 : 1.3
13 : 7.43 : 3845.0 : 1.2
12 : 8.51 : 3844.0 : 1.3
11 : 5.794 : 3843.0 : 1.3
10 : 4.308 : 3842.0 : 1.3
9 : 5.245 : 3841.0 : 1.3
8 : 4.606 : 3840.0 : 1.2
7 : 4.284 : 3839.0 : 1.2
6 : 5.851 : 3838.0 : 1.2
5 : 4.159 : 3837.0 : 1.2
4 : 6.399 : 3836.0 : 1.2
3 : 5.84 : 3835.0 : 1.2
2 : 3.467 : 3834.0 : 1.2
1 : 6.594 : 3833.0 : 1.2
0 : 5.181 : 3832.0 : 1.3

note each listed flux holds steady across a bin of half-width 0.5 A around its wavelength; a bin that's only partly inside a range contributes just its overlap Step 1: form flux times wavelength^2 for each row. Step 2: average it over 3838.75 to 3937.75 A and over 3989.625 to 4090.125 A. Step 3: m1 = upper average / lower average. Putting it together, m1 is 1.3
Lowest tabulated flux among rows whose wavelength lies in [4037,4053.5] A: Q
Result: 7.147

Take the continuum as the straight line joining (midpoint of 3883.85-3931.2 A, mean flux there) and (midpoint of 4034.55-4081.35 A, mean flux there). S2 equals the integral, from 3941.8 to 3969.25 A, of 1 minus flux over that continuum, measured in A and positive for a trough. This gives 2.7 A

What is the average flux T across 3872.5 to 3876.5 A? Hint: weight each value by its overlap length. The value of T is 8.55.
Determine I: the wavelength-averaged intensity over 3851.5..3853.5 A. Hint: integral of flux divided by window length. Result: 7.7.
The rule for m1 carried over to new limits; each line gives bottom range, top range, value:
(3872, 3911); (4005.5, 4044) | 1.33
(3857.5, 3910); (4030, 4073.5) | 1.36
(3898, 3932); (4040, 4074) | 1.31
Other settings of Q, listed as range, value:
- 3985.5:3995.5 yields 5.822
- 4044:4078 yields 6.386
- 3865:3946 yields 3.982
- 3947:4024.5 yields 3.651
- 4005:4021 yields 7.706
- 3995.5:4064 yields 6.817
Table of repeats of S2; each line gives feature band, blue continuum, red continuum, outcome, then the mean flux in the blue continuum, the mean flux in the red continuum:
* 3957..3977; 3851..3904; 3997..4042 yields 6.33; 7.33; 8.8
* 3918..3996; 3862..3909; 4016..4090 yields 9.48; 7.21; 8.92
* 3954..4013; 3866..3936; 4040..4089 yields 5.34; 7.21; 8.95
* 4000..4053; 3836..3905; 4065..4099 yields -3.93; 7.07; 8.78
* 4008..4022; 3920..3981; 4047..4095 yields -2.47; 6.65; 8.94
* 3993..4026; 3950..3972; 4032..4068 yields -3.72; 6.23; 9.11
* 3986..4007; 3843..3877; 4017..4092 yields 0.80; 7.62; 8.94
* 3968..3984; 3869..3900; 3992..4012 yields 3.48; 7.06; 8.55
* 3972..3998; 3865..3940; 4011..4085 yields 1.87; 7.16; 8.91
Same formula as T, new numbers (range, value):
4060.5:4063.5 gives 8.52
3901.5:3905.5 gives 7.07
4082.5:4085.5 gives 8.43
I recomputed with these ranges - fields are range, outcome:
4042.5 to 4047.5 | 8.9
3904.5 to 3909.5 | 7.4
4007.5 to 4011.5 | 9.94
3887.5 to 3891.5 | 6.71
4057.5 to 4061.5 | 9.07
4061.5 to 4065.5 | 8.75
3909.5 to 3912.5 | 8.24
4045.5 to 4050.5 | 8.33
